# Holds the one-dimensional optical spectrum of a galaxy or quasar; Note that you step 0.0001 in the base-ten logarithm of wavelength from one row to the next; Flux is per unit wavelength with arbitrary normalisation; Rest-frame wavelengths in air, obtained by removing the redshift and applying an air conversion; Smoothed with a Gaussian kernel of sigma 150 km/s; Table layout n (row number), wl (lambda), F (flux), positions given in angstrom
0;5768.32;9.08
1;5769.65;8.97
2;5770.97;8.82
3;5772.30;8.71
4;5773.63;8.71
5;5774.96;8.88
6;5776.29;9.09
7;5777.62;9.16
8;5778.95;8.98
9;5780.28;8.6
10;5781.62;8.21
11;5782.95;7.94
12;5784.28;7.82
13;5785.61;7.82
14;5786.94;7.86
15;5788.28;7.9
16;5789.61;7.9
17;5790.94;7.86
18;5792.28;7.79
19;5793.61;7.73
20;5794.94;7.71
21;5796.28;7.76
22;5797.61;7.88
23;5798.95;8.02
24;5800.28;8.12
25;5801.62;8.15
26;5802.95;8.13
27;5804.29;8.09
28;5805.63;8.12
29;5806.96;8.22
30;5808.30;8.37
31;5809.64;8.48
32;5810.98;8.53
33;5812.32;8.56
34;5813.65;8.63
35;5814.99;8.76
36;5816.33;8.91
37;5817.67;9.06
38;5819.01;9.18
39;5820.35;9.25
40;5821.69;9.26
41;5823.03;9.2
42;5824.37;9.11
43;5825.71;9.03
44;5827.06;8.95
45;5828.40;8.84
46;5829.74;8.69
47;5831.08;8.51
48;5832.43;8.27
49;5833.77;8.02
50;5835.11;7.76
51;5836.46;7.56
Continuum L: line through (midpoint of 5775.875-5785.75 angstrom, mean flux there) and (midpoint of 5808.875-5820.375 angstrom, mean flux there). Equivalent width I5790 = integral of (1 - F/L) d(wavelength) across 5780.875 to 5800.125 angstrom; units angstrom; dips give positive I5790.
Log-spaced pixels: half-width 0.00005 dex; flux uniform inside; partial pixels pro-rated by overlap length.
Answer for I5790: 1.53 angstrom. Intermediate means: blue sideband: 8.47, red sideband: 8.79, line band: 7.88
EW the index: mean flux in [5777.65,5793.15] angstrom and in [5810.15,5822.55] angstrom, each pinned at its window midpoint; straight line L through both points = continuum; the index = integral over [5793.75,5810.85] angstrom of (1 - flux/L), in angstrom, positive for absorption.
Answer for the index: 0.9 angstrom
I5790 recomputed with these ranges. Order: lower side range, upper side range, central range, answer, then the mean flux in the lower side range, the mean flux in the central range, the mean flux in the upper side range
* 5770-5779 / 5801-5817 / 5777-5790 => 0.8 angstrom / 8.91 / 8.22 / 8.42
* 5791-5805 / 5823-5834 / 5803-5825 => -0.9 angstrom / 7.93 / 8.72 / 8.73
